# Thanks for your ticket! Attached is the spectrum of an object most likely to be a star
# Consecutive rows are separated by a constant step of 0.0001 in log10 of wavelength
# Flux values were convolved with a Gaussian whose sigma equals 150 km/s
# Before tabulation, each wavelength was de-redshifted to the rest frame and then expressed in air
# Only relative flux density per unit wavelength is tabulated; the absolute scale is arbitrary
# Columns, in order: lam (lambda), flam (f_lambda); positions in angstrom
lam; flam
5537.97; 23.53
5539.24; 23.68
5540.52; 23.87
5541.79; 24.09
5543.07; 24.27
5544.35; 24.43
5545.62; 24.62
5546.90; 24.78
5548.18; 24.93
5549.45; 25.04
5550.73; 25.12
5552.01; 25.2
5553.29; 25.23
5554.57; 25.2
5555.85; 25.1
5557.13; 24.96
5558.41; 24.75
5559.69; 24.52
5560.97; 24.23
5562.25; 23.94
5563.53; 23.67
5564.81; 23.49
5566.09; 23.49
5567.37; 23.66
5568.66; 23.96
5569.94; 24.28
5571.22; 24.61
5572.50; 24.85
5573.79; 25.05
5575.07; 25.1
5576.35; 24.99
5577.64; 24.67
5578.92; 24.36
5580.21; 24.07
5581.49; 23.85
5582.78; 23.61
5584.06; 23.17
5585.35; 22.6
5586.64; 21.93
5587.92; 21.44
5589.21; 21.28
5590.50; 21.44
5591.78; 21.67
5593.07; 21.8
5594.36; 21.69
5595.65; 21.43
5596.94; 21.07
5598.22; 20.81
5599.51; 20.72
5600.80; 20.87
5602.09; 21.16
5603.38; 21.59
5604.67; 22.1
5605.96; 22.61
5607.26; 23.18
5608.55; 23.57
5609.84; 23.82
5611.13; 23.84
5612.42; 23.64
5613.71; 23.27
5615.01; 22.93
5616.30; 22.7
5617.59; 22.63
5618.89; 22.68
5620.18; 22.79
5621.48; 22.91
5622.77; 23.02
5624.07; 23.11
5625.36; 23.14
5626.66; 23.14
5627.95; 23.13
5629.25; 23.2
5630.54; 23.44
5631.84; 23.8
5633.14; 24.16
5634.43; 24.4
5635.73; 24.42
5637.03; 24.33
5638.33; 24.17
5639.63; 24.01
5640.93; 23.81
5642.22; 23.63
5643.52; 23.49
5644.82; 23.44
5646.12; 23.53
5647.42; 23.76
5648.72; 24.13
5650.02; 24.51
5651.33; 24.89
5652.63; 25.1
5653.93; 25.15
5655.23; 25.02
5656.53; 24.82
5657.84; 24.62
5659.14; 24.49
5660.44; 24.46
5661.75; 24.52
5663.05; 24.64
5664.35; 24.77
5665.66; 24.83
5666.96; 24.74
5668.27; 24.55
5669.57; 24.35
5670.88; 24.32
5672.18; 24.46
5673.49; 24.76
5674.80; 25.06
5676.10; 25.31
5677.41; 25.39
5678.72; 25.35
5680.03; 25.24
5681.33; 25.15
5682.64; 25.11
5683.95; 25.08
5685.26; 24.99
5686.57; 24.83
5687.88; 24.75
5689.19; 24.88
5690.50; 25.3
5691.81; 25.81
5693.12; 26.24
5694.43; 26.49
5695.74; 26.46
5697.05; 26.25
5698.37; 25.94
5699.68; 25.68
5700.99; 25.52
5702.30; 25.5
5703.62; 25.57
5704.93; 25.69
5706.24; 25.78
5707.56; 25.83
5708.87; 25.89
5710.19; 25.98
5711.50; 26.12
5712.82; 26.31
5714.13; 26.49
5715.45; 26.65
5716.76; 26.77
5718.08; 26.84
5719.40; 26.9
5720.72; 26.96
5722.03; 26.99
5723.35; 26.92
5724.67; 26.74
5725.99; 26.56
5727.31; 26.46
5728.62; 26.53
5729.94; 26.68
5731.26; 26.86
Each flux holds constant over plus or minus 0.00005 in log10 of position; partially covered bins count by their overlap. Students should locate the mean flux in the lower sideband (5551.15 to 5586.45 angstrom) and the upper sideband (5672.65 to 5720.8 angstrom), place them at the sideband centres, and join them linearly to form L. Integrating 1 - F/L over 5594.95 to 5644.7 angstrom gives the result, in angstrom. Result 3.8 angstrom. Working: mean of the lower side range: 24.3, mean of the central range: 23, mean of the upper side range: 25.7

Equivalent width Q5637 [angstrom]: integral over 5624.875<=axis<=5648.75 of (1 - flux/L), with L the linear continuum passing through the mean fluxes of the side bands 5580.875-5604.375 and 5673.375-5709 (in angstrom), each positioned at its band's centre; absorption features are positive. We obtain -0.3 angstrom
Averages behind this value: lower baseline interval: 21.8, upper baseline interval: 25.5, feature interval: 23.7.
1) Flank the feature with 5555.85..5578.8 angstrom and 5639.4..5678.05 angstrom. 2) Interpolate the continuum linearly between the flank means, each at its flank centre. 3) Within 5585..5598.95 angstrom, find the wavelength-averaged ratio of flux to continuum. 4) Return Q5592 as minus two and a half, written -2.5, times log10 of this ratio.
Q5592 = 0.136 mag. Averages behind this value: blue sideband 24.4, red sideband 24.5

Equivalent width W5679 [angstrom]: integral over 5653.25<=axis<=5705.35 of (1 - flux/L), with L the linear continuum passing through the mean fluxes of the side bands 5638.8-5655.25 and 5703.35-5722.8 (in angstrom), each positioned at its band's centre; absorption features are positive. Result 0.2 angstrom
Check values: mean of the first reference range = 24.2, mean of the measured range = 25.2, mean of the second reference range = 26.3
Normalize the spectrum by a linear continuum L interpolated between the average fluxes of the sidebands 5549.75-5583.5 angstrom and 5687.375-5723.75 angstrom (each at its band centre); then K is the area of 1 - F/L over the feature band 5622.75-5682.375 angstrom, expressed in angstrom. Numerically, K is 2.7 angstrom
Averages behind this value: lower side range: 24.5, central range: 24.3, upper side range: 26.1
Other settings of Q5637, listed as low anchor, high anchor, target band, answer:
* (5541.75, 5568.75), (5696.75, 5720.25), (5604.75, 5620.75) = 1.3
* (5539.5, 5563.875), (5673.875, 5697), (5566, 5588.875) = 0.9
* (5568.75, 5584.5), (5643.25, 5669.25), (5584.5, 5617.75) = 3.1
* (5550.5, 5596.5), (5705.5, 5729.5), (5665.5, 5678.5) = 0.4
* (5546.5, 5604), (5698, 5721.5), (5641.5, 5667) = 0.6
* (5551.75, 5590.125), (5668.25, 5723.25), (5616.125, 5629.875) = 1.0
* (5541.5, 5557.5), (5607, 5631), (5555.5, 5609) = 2.1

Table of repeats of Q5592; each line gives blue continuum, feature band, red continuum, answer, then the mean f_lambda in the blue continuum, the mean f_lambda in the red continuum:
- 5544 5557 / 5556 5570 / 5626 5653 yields 0.032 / 25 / 23.9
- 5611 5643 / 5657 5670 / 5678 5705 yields 0.001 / 23.4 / 25.5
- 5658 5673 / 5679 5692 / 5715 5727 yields 0.012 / 24.6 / 26.8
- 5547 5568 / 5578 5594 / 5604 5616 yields 0.056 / 24.5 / 23.2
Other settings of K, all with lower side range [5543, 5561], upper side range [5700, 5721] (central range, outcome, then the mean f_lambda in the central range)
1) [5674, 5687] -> 0.38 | 25.1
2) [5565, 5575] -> 0.29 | 24.3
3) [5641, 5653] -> 0.76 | 24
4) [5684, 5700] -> 0.24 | 25.6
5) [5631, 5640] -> 0.48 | 24.2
